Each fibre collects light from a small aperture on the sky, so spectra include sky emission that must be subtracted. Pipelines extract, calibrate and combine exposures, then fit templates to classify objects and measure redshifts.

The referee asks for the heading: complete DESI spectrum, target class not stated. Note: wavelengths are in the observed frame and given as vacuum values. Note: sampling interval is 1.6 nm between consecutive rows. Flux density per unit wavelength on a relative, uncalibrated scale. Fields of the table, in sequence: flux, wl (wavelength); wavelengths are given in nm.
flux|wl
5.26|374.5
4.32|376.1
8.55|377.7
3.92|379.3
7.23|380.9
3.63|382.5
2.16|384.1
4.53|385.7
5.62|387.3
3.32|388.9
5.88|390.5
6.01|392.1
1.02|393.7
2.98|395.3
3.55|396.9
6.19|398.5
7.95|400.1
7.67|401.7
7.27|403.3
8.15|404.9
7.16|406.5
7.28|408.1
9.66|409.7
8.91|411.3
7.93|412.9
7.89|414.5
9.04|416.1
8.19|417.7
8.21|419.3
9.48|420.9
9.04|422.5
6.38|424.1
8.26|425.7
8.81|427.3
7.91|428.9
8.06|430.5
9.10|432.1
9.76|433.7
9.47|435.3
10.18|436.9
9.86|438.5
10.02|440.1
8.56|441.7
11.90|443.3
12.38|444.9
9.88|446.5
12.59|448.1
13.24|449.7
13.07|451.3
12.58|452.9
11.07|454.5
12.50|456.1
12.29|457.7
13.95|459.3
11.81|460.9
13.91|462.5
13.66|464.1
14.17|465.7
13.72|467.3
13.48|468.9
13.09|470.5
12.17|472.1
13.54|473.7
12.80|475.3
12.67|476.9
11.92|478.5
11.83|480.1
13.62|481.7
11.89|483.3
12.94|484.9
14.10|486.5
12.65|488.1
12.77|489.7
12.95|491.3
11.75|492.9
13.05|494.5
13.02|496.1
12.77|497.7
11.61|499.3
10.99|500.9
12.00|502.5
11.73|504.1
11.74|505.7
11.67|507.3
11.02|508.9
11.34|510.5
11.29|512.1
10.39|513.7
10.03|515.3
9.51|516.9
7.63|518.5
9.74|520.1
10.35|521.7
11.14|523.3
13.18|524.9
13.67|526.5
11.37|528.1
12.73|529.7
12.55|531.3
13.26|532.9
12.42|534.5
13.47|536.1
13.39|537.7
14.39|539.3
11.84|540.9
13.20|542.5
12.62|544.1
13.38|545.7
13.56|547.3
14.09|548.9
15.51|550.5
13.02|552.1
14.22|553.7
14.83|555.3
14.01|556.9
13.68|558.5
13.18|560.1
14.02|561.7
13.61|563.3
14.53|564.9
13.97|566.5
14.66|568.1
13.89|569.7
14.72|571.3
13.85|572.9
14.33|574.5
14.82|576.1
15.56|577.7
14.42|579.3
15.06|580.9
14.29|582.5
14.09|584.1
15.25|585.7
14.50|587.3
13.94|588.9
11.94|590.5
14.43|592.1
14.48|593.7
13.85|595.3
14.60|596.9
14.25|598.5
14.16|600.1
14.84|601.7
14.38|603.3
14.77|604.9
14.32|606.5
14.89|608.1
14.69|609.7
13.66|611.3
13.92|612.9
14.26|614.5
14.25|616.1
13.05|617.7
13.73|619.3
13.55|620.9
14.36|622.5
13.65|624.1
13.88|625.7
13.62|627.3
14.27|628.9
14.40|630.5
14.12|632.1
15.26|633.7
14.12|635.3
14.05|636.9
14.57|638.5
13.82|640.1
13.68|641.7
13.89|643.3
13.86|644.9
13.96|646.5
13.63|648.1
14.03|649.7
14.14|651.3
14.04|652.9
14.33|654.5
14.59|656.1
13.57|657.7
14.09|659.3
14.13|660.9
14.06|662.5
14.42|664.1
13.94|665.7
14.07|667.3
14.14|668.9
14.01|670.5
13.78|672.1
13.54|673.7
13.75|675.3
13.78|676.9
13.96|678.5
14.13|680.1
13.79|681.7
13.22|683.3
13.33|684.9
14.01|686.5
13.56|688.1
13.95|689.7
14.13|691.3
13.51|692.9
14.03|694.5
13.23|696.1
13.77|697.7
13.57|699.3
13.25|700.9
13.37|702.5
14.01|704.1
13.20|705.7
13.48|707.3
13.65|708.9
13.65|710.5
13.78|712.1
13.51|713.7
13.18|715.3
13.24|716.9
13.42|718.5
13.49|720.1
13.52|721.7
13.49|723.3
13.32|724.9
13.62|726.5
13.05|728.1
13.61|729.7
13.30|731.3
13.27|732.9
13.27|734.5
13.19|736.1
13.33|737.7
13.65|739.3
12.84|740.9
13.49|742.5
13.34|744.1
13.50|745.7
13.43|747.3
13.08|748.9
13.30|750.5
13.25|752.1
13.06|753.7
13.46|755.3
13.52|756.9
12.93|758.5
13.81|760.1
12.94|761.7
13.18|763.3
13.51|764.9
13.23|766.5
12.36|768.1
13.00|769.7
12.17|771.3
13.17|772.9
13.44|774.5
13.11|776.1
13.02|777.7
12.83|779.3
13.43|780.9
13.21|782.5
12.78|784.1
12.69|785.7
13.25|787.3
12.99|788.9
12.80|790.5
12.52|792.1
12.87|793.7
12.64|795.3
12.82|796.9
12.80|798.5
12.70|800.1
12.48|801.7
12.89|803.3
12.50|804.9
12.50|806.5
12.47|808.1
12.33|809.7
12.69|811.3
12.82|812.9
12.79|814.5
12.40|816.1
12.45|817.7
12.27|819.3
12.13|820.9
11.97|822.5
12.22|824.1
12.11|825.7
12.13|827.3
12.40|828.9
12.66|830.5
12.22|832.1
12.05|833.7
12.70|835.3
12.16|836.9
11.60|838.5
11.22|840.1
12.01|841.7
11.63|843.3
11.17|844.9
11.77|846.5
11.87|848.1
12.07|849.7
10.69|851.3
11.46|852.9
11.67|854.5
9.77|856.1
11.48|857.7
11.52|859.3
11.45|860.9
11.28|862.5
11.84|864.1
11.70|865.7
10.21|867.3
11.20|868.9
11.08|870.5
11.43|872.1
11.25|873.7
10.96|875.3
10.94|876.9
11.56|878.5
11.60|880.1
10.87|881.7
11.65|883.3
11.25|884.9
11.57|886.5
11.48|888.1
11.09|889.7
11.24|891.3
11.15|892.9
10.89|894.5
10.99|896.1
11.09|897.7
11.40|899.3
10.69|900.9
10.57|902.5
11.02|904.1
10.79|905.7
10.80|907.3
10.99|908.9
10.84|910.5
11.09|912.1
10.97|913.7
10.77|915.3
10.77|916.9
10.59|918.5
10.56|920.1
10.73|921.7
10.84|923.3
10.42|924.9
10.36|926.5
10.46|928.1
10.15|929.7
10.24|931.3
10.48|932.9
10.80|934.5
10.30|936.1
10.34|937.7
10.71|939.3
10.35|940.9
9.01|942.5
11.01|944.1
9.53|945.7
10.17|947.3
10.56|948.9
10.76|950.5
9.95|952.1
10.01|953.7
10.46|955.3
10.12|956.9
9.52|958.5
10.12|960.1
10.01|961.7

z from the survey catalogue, 0.002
